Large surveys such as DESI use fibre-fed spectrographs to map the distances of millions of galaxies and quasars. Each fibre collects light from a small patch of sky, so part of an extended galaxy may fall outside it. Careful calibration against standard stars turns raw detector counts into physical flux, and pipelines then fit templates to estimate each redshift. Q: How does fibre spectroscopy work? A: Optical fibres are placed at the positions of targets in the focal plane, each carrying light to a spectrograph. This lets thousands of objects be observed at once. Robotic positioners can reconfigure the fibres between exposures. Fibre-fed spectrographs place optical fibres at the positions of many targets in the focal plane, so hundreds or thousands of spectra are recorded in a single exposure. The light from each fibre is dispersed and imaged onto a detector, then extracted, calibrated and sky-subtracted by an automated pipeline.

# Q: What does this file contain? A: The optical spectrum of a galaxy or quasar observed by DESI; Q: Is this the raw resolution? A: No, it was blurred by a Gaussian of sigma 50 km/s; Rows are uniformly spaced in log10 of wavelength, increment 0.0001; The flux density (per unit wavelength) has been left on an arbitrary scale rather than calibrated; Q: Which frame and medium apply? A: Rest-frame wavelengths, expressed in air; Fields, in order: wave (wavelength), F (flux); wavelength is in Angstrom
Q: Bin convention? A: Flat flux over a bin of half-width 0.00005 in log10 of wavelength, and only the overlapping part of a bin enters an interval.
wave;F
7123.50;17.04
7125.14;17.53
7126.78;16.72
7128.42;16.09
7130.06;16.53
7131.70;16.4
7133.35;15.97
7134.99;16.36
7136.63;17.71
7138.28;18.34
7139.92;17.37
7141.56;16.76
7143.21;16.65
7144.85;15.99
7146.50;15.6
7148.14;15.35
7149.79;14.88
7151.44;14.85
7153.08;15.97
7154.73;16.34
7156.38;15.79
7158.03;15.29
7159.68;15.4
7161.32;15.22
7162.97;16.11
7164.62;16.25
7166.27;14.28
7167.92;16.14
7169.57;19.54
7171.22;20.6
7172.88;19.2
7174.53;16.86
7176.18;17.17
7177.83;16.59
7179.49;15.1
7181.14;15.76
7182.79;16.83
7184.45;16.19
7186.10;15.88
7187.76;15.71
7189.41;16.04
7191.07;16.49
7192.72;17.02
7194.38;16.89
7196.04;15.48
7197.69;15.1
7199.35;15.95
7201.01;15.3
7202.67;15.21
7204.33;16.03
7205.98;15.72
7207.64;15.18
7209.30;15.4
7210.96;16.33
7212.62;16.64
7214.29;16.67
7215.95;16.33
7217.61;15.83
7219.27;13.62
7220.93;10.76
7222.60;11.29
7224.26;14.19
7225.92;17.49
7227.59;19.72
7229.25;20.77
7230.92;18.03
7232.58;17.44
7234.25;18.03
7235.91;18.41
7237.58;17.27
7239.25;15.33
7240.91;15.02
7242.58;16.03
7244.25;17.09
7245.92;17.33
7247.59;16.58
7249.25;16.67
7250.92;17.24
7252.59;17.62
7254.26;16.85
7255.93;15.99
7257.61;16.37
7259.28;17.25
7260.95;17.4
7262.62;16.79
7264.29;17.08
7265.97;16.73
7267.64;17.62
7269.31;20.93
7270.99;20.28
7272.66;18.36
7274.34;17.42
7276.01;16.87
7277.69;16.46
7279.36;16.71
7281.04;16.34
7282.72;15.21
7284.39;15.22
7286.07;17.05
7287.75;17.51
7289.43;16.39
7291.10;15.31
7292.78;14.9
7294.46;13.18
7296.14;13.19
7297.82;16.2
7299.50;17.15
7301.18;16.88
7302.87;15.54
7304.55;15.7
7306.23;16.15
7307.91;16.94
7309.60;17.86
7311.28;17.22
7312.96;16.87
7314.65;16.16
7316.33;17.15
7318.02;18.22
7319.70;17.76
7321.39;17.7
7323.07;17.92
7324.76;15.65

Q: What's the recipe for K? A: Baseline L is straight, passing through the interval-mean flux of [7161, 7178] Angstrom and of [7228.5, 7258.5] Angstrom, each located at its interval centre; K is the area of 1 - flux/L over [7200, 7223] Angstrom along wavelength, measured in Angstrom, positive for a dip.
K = 2.7 Angstrom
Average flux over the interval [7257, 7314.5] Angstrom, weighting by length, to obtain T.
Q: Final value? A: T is 16.7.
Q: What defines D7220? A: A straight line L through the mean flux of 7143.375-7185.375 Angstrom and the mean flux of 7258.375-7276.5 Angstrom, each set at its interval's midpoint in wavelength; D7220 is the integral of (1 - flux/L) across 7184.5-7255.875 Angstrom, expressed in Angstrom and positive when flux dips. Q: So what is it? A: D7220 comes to 3.9 Angstrom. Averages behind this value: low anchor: 16.3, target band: 16.2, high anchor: 17.9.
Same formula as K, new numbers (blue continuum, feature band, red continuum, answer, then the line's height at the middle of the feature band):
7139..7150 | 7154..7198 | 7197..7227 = -1.99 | 15.7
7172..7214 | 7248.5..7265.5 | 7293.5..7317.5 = -0.79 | 16.2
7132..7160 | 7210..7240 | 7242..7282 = 1.01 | 16.9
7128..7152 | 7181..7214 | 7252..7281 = 1.68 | 16.8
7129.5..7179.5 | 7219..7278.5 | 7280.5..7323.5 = -1.90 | 16.4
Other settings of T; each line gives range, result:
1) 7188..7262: 16.3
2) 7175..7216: 16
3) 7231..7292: 17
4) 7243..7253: 17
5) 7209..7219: 16.1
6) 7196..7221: 15.5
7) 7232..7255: 16.9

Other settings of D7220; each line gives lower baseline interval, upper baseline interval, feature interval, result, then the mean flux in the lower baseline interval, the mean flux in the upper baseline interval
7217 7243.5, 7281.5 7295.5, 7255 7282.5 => -2.72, 16.2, 15.6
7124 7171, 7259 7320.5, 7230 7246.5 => -0.41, 16.3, 16.8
